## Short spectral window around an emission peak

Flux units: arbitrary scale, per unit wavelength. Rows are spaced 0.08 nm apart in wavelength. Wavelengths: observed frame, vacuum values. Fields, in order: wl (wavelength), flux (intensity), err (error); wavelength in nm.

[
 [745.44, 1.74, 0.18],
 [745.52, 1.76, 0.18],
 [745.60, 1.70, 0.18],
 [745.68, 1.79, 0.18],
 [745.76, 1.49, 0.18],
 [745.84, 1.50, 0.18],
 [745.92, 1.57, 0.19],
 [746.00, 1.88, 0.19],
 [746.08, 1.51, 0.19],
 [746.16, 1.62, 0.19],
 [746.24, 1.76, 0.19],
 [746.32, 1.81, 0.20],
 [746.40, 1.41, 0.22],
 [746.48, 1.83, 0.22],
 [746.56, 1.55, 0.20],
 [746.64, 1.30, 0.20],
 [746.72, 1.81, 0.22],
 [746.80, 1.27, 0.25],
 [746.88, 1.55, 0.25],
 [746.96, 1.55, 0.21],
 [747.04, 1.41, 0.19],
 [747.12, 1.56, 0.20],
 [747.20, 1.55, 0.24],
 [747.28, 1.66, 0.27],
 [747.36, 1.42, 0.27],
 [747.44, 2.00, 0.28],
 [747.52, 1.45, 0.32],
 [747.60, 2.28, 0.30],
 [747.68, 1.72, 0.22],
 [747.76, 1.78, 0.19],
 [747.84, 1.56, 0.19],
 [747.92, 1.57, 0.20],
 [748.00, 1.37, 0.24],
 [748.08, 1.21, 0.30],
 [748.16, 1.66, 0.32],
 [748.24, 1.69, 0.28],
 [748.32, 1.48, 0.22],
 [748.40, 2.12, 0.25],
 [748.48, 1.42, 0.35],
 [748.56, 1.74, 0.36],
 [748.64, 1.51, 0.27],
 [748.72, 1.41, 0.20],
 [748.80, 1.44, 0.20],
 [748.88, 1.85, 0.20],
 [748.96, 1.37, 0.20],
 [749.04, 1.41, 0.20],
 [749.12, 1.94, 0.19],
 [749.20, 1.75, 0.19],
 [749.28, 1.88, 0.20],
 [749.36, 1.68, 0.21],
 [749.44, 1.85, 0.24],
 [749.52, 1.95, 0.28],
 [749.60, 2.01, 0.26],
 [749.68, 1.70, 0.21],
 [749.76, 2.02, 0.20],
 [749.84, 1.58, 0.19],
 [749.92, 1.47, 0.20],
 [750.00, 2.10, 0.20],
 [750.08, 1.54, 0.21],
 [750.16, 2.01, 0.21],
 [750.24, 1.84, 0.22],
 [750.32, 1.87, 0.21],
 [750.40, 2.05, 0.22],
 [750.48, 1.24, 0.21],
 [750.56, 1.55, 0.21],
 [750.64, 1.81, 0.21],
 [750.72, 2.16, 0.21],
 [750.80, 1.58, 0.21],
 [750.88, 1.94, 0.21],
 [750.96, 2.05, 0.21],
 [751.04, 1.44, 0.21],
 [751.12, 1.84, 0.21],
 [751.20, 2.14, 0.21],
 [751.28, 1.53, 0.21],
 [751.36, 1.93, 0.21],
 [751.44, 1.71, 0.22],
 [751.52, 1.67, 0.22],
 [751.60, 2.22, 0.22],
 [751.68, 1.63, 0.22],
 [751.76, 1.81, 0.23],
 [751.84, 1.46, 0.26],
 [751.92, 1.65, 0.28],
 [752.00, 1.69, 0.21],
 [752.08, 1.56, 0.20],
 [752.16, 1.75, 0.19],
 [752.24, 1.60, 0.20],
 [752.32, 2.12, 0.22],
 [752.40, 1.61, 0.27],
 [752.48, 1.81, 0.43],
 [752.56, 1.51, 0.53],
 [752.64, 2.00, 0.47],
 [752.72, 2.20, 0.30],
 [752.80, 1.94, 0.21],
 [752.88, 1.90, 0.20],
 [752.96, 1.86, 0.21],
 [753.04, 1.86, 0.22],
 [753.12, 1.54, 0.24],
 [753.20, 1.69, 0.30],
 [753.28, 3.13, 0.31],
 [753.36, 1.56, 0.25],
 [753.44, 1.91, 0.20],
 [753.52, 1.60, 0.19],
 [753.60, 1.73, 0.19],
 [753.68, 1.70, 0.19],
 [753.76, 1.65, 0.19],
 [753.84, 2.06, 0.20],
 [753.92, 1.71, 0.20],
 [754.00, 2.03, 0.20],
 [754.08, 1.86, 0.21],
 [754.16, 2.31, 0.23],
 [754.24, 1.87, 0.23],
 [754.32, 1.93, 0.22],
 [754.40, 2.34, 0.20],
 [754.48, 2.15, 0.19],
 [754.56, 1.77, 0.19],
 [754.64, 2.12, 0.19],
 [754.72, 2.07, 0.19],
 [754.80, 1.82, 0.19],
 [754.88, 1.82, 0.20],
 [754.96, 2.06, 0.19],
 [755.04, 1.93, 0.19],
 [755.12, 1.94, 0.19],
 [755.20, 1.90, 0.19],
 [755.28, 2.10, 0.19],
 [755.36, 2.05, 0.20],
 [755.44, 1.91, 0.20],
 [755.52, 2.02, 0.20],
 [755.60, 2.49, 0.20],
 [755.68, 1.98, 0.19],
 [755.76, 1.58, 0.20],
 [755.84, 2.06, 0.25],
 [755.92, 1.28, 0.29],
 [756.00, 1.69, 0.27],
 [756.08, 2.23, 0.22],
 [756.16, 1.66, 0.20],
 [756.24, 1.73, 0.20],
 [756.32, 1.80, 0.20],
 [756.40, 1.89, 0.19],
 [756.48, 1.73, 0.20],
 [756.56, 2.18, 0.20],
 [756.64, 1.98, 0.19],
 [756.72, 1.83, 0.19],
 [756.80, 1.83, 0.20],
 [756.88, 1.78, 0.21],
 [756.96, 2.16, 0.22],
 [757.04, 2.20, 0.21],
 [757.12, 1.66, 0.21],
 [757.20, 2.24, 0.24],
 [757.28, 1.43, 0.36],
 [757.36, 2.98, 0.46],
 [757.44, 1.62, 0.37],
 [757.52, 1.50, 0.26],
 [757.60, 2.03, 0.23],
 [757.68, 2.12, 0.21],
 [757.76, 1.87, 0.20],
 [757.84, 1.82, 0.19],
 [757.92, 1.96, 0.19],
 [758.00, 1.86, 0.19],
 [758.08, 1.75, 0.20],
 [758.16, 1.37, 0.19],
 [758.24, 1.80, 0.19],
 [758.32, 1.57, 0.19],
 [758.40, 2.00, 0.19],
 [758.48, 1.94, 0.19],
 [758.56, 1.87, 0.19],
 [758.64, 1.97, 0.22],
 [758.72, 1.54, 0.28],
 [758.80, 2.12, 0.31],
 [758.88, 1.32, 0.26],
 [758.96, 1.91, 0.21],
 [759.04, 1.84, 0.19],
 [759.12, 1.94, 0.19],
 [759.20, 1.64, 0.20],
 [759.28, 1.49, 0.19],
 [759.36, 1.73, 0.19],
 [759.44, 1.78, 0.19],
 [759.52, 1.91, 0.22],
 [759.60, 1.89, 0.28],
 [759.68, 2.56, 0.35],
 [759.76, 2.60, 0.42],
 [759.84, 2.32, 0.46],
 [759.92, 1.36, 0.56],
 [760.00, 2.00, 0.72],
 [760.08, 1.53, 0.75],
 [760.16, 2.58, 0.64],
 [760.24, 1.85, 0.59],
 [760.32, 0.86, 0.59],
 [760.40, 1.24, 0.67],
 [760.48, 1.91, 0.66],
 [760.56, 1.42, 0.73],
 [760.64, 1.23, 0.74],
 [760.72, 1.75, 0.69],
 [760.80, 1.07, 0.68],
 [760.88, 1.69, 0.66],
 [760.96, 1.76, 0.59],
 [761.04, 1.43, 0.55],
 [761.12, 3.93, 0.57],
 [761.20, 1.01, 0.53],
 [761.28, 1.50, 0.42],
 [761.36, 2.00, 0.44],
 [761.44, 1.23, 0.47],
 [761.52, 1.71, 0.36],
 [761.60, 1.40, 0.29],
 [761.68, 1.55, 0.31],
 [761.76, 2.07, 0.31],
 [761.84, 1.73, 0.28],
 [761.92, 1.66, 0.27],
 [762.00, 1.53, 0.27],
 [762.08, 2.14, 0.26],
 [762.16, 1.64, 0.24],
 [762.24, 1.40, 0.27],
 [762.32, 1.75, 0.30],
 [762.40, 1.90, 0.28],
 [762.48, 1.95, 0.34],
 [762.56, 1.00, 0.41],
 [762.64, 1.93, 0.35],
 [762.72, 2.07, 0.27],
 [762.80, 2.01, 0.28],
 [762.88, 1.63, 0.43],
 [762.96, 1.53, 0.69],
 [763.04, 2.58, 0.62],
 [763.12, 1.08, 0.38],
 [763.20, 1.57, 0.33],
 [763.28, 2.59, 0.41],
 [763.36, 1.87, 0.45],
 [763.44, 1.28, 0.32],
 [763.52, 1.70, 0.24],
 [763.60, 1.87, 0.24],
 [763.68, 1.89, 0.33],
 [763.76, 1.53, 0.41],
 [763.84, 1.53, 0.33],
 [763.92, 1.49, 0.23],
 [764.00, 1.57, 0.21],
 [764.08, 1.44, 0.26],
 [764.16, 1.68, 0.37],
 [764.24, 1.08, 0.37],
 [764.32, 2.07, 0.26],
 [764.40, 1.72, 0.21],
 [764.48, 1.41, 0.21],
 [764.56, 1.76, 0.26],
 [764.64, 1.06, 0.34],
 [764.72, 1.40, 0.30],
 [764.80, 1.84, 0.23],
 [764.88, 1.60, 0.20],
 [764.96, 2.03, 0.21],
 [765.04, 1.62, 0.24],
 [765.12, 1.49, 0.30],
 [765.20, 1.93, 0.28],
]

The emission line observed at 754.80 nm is C III]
